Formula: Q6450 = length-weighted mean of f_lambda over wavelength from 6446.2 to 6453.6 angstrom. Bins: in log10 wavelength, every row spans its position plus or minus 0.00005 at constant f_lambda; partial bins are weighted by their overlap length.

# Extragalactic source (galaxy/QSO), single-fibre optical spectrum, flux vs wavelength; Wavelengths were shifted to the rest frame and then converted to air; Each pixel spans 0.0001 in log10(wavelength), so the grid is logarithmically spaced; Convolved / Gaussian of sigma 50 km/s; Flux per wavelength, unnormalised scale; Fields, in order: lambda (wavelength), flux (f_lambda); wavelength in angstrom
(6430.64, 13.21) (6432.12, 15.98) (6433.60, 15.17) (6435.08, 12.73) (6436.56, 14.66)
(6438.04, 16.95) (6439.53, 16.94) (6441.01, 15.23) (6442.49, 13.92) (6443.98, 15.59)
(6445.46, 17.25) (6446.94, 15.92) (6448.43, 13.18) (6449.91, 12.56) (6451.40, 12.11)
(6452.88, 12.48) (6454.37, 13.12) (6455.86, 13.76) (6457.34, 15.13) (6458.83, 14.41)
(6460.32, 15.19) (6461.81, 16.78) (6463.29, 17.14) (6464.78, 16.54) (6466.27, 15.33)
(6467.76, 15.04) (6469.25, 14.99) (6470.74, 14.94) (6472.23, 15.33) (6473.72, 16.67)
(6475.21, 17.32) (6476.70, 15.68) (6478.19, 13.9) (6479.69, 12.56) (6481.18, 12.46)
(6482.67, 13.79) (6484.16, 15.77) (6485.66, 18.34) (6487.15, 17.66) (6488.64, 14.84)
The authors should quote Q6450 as 13.3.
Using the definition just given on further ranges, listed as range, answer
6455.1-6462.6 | 15.1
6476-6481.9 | 13.6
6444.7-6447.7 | 16.6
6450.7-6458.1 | 13.3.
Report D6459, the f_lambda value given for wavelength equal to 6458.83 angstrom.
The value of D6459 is 14.41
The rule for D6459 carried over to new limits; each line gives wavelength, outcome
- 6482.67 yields 13.79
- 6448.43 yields 13.18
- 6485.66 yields 18.34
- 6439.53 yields 16.94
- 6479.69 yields 12.56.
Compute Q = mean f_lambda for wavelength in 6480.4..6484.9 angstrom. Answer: 14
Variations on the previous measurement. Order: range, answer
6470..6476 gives 16.1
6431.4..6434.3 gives 15.6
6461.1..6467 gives 16.5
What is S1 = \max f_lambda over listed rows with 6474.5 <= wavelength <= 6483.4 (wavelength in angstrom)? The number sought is 17.32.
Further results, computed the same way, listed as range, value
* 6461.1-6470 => 17.14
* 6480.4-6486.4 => 18.34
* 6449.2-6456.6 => 13.76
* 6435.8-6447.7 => 17.25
